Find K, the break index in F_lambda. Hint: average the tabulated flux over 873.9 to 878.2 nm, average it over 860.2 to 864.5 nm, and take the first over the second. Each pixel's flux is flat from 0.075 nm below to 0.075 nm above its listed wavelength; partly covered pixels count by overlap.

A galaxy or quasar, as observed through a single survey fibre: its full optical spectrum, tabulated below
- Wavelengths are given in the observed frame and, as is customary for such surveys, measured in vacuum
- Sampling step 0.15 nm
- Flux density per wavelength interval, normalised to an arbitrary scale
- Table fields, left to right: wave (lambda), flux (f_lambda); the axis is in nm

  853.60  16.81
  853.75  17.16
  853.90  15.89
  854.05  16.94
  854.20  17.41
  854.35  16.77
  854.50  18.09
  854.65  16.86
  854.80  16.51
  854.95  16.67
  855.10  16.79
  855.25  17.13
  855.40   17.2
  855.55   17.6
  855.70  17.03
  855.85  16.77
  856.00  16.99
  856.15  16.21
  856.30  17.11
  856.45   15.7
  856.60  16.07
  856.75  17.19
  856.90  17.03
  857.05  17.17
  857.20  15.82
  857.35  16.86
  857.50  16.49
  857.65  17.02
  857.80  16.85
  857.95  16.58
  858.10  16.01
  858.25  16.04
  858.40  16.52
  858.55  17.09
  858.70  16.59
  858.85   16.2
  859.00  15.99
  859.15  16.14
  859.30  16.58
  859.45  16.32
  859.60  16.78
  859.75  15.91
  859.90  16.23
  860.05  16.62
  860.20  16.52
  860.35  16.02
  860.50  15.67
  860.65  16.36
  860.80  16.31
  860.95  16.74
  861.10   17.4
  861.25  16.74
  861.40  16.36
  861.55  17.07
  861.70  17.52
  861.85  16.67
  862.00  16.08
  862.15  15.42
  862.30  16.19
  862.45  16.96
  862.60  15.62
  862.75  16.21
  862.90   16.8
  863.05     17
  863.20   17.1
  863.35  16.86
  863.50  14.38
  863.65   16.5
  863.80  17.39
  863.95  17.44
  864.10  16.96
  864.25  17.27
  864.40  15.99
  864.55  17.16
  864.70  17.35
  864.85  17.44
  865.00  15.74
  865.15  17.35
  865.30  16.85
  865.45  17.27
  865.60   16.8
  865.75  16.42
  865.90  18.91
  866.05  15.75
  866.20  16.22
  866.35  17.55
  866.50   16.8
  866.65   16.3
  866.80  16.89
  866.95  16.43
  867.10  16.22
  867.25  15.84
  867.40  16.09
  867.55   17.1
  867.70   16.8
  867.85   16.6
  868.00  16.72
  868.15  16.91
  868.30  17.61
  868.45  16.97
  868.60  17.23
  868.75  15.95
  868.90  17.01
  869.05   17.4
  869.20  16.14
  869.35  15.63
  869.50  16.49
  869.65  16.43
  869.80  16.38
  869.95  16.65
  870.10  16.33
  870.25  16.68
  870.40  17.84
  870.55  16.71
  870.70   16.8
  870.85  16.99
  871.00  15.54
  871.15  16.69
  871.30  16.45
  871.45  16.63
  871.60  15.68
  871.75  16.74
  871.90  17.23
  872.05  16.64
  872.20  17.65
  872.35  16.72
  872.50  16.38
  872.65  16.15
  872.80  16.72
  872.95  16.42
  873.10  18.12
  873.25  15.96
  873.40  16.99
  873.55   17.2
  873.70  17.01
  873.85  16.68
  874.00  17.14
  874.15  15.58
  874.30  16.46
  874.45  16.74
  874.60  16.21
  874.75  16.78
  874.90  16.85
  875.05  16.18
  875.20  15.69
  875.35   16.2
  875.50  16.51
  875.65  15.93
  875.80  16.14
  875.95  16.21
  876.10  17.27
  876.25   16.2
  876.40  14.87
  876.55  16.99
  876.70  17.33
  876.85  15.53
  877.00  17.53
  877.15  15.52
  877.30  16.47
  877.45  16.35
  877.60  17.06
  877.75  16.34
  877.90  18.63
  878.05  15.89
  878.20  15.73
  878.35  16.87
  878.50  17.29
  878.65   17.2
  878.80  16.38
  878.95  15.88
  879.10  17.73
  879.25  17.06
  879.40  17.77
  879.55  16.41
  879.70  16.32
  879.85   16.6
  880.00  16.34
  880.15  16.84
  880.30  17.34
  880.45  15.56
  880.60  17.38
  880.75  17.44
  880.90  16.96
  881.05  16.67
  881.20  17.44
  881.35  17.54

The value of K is 0.99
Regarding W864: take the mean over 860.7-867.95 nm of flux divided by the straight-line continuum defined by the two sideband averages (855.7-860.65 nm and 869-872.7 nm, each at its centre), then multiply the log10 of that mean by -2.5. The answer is -0.01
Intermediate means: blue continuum 16.5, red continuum 16.6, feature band 16.7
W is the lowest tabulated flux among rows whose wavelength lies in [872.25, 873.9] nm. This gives 15.96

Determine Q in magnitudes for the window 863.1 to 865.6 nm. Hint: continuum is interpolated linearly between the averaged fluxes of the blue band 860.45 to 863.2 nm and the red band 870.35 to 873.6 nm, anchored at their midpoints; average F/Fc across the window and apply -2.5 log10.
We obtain -0.02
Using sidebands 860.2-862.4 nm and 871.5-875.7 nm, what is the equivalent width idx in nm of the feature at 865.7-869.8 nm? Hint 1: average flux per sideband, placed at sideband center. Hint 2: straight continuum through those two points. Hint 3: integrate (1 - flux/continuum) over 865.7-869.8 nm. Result -0.03 nm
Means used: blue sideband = 16.5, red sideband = 16.6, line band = 16.7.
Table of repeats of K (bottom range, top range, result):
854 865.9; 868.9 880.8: 1.00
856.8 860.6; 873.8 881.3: 1.01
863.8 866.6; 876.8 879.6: 0.99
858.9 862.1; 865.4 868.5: 1.02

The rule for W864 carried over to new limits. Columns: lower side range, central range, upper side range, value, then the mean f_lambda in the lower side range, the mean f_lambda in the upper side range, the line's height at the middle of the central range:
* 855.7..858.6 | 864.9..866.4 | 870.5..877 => -0.020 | 16.6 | 16.5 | 16.6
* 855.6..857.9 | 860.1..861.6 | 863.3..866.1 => 0.017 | 16.7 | 16.8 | 16.8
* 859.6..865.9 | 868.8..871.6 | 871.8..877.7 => 0.001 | 16.6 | 16.6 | 16.6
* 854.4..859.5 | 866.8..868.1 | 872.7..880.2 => 0.009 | 16.7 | 16.6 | 16.6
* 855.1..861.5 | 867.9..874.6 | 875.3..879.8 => -0.007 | 16.6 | 16.6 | 16.6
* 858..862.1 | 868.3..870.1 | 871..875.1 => -0.001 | 16.5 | 16.6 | 16.6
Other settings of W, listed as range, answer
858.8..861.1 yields 15.67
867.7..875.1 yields 15.54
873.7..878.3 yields 14.87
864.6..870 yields 15.63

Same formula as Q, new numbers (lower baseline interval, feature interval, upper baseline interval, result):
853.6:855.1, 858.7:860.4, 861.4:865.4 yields 0.03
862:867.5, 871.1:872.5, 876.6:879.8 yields 0.00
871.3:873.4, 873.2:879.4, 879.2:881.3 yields 0.01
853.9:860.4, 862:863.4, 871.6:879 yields 0.01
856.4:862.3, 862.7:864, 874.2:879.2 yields -0.01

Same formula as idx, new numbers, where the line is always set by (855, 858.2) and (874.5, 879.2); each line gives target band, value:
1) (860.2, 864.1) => 0.04 nm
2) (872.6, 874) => -0.02 nm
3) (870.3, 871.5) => -0.01 nm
